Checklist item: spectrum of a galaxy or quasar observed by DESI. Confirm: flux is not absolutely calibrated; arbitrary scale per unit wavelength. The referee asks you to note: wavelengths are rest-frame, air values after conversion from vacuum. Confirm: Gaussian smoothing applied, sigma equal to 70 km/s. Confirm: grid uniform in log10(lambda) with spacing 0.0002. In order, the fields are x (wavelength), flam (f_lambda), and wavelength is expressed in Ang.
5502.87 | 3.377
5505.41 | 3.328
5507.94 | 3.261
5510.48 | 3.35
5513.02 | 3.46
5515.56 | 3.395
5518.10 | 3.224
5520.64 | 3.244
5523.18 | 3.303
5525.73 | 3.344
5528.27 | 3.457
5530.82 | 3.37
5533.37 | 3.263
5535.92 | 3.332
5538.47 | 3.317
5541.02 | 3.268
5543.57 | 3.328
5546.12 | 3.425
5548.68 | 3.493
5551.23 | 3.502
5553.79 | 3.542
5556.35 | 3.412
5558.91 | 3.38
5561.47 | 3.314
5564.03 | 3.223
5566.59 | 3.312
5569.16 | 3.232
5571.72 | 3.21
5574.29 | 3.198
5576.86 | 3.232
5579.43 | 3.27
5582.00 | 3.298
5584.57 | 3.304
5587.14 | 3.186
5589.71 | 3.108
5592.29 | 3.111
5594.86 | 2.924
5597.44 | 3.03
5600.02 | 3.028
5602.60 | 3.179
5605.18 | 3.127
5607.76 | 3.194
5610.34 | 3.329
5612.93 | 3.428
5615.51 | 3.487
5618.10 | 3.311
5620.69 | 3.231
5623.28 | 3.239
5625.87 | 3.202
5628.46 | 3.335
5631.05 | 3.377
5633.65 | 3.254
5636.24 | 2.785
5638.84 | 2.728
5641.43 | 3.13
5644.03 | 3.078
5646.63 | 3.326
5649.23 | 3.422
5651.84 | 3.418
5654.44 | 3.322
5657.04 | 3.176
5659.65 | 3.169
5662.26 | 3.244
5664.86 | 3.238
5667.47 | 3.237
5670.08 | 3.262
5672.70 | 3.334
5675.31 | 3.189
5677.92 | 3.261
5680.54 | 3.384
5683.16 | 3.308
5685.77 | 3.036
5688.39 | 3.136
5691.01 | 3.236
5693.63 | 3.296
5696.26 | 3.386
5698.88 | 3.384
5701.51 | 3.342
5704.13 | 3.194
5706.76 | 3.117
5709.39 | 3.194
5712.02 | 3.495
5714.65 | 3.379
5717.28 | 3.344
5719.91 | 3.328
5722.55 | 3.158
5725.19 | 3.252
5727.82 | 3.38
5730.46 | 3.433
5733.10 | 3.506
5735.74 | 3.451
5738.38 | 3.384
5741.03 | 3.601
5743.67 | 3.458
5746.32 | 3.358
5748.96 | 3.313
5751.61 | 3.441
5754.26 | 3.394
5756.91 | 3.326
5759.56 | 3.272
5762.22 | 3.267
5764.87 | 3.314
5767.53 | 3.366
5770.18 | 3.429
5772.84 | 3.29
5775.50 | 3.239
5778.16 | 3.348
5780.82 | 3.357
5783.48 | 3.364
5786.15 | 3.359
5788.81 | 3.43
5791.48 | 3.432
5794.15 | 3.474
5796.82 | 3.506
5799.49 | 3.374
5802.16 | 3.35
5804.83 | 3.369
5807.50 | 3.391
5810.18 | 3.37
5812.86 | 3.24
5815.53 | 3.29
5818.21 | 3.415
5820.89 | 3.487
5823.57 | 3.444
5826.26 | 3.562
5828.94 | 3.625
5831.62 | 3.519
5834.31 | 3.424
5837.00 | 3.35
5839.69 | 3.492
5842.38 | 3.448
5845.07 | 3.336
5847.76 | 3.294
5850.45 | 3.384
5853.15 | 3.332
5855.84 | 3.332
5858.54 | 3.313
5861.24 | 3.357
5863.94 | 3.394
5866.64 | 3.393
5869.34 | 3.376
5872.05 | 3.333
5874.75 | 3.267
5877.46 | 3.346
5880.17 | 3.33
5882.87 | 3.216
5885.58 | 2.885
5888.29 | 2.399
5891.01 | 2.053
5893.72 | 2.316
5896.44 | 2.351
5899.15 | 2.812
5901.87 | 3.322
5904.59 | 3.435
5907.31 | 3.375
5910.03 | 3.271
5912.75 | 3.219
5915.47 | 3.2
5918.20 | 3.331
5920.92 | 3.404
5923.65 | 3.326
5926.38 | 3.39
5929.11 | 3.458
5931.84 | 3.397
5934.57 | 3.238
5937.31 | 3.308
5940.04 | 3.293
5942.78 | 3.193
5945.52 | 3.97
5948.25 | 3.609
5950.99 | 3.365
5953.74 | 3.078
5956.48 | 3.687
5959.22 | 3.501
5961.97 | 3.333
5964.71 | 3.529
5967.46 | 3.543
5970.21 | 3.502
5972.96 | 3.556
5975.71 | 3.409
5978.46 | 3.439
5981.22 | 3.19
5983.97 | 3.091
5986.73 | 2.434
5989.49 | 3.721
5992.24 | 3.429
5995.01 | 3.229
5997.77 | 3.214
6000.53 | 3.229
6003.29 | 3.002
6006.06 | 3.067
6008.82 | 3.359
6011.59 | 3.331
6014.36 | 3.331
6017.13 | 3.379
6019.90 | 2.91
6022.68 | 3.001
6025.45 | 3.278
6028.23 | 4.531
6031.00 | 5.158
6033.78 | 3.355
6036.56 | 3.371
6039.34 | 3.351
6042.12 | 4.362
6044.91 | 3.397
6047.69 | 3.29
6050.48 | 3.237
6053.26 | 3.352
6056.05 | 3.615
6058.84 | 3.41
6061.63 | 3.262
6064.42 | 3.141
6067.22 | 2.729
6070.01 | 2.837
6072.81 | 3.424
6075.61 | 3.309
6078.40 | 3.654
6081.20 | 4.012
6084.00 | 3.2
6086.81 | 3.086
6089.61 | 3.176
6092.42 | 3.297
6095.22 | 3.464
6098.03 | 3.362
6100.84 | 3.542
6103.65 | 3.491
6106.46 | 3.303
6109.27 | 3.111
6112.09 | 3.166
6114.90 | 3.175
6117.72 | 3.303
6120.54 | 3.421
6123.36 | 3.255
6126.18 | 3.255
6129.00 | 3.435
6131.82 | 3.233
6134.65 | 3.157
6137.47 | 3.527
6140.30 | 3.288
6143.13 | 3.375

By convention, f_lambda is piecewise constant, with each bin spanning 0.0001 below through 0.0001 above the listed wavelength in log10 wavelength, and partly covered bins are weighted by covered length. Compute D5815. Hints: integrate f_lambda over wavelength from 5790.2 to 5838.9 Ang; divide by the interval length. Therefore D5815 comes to 3.42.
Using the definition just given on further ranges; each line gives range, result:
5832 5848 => 3.4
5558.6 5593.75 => 3.24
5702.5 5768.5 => 3.35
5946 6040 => 3.4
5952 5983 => 3.43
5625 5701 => 3.23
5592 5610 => 3.1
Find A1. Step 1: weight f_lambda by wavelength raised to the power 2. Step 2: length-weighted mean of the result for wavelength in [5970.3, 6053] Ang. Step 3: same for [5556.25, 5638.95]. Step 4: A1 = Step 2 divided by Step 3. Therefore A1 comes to 1.22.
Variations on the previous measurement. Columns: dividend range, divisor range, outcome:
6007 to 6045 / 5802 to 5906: 1.17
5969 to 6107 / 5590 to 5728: 1.19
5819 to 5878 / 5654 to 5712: 1.11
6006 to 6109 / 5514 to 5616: 1.23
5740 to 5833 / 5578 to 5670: 1.12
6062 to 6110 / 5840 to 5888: 1.08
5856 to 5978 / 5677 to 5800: 1.04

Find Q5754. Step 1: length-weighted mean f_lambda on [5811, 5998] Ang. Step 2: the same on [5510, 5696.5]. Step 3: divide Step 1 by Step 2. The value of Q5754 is 1.01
